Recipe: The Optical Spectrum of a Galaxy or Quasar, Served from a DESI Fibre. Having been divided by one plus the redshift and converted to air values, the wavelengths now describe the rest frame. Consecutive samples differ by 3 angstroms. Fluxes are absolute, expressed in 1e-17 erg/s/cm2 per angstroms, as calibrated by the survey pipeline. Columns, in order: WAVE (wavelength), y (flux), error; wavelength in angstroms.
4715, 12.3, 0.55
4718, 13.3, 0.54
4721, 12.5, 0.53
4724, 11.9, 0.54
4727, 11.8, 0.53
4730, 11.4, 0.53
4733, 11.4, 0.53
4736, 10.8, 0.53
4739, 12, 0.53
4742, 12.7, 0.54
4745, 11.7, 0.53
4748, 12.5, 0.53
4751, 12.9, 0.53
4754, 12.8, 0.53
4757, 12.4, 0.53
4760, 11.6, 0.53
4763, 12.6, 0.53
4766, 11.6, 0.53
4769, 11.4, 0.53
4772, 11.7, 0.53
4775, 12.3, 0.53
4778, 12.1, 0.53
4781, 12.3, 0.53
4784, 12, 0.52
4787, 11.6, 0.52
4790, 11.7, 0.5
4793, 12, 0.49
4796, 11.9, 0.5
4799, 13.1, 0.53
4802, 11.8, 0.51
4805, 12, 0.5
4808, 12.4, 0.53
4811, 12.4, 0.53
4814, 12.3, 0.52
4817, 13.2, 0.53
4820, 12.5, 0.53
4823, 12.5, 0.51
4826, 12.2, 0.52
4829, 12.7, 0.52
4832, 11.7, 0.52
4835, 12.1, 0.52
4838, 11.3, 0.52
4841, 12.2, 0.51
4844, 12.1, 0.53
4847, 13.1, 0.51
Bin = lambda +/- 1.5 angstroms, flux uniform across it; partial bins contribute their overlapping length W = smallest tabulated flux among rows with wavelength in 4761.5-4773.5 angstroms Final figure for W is 11.4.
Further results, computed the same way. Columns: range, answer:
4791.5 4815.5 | 11.8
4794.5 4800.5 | 11.9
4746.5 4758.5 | 12.4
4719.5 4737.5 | 10.8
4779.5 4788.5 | 11.6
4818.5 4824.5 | 12.5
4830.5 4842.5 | 11.3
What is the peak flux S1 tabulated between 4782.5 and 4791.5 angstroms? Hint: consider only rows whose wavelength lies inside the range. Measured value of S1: 12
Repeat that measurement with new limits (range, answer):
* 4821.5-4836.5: 12.7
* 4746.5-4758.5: 12.9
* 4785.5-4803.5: 13.1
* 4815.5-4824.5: 13.2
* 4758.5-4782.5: 12.6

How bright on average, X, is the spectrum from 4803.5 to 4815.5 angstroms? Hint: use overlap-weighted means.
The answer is 12.3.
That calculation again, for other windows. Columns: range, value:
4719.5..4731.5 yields 11.9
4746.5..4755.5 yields 12.7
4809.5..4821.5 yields 12.6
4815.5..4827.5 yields 12.6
